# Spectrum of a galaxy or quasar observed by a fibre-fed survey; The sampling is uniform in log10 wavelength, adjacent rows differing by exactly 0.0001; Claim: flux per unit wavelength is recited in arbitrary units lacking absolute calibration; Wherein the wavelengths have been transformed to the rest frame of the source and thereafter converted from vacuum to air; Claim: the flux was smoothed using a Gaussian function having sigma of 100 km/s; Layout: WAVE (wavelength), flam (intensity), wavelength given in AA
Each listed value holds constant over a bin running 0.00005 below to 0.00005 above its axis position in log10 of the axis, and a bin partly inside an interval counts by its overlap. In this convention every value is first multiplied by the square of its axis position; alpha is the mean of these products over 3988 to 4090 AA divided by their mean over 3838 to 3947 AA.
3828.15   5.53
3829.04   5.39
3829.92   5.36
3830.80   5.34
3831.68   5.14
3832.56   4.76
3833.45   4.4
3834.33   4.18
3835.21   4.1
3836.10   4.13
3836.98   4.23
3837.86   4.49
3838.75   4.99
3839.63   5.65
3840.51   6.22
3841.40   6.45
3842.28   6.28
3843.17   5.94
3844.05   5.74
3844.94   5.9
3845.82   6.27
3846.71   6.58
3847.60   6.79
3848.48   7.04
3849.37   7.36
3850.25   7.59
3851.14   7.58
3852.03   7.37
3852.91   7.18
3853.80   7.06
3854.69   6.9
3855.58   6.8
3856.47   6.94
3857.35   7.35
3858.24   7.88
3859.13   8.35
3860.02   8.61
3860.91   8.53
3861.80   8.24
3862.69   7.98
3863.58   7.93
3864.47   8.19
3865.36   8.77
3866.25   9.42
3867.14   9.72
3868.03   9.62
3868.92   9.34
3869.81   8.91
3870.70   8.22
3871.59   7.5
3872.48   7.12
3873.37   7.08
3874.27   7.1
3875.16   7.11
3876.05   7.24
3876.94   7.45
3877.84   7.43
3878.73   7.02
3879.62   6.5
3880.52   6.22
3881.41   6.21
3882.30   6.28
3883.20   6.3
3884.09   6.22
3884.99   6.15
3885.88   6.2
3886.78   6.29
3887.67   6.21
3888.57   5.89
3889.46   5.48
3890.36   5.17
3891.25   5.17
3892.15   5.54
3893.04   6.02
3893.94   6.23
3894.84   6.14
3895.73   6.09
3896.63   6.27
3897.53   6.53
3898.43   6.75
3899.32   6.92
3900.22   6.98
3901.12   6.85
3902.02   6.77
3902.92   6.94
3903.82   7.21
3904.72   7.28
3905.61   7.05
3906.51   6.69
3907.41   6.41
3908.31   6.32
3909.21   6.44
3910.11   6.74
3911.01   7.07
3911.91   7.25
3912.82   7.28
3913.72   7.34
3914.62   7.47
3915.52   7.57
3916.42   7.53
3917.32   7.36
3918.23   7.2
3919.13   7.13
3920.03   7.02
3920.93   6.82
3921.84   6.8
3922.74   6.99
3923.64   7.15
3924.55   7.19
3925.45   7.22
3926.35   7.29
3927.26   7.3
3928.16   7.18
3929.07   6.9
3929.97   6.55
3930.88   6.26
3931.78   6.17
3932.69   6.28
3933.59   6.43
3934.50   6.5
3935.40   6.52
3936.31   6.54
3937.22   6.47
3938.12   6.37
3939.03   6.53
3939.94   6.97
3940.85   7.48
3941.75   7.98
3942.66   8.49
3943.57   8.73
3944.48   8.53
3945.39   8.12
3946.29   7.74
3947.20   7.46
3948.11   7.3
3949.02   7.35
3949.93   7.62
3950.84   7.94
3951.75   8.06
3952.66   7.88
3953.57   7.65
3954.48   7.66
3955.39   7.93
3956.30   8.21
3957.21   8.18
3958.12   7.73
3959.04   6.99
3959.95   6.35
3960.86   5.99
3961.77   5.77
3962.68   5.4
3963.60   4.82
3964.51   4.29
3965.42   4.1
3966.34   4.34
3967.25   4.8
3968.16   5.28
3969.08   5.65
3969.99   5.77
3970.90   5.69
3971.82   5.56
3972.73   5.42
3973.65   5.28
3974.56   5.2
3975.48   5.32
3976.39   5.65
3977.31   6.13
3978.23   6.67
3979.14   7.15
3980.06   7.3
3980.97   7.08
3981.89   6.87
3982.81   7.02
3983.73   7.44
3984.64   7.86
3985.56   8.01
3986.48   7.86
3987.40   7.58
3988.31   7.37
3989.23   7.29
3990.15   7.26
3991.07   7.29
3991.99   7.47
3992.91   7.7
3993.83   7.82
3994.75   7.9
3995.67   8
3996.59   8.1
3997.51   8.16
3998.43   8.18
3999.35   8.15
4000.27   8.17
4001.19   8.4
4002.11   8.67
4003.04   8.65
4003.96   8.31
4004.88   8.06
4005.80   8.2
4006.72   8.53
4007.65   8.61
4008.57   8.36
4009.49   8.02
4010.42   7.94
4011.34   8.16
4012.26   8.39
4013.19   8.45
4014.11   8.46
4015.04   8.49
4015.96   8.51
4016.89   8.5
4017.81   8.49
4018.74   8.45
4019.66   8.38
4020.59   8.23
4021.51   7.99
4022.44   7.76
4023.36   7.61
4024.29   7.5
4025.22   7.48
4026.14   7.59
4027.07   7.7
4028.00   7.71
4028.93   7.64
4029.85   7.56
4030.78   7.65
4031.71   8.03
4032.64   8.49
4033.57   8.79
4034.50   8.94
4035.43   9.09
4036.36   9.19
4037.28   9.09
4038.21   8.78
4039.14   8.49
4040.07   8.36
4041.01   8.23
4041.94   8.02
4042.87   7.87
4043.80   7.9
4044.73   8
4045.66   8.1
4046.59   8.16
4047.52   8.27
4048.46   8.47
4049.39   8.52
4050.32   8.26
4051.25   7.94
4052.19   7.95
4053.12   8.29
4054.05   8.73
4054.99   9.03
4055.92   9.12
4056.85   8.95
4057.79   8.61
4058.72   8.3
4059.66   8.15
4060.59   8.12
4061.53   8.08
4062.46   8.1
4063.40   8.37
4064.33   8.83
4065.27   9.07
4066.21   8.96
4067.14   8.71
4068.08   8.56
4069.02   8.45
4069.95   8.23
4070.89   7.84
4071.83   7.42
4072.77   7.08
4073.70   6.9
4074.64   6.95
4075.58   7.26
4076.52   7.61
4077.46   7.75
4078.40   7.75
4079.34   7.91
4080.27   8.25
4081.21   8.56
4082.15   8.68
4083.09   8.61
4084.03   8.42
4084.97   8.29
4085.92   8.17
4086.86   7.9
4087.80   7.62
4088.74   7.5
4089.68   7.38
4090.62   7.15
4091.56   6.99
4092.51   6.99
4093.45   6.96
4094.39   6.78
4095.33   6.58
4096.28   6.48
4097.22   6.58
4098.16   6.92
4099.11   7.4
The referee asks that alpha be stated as 1.3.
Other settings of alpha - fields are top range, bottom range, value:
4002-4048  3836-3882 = 1.25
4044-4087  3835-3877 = 1.27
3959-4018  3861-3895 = 1.06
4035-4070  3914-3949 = 1.26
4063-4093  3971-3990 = 1.24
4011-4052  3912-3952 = 1.20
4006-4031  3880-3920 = 1.30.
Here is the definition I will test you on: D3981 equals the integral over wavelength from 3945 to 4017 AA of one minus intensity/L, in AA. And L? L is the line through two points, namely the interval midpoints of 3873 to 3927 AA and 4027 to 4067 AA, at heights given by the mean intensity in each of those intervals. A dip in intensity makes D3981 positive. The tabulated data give 3.9 AA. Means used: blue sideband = 6.71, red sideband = 8.38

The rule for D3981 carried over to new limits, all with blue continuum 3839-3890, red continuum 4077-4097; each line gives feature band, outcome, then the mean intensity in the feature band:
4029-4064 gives -3.8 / 8.37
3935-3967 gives 1.5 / 7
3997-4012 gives -1.6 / 8.29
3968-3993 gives 2.6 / 6.65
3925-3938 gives 1.1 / 6.68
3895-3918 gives 1.1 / 6.92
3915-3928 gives 0.2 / 7.19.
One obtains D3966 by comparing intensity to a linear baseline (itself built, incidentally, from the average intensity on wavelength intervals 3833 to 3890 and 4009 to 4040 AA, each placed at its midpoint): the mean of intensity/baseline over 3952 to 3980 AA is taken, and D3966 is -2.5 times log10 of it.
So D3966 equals 0.25 mag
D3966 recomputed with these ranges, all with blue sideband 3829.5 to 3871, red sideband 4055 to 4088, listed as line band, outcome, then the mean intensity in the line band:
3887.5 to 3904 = 0.14 mag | 6.26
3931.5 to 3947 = 0.03 mag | 7.18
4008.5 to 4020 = -0.07 mag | 8.35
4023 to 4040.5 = -0.03 mag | 8.2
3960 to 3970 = 0.42 mag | 5.13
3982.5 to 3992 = 0.02 mag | 7.51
